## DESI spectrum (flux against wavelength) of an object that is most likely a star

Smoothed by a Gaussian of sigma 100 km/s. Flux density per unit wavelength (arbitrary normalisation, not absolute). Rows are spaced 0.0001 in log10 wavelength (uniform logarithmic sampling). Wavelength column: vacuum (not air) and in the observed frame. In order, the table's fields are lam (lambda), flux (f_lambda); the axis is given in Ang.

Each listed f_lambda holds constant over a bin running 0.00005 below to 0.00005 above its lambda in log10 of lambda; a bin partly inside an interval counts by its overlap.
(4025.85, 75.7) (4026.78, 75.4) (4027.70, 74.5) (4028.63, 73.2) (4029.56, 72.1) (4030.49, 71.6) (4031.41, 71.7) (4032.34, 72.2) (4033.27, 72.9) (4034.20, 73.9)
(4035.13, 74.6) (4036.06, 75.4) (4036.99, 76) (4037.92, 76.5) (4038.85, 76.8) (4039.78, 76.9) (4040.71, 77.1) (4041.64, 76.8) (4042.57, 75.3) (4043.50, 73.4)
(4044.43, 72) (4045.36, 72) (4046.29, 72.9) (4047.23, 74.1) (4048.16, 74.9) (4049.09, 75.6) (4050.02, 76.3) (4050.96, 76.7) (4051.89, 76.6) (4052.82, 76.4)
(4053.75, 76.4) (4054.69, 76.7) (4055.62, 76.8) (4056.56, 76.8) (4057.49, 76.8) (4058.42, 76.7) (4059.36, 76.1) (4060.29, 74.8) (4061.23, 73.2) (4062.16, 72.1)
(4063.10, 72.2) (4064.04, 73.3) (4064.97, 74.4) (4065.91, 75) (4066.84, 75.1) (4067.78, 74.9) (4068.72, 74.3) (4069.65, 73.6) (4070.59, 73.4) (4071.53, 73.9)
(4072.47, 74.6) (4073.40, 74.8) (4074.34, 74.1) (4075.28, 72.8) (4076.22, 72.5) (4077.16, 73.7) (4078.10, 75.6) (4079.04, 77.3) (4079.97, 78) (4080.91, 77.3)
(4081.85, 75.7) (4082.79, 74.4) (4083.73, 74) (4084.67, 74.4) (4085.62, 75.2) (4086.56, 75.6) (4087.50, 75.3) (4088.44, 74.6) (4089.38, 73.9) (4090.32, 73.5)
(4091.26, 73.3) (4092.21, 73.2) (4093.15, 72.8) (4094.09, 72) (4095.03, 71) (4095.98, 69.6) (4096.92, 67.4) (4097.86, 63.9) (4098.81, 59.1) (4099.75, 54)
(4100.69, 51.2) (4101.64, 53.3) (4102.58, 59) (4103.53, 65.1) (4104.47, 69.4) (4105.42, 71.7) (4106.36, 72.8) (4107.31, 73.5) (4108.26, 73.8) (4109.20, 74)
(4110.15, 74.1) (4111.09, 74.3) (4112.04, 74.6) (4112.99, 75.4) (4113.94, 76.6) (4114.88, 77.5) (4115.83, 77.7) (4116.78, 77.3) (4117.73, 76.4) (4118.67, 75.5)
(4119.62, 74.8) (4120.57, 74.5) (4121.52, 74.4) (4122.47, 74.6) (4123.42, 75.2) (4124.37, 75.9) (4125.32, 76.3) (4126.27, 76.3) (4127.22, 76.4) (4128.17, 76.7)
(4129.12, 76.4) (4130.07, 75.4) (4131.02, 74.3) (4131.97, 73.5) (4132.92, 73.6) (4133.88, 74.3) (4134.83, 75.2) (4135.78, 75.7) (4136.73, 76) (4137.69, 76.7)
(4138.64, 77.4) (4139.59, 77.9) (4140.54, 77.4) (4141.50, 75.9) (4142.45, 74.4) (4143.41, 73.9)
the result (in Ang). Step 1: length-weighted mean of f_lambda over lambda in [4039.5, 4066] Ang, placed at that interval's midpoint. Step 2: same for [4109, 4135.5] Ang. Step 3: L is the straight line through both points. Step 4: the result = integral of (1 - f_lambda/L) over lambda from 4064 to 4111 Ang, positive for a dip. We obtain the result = 2.29 Ang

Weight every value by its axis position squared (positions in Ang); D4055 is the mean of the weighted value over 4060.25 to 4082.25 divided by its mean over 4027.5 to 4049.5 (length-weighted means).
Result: 1.02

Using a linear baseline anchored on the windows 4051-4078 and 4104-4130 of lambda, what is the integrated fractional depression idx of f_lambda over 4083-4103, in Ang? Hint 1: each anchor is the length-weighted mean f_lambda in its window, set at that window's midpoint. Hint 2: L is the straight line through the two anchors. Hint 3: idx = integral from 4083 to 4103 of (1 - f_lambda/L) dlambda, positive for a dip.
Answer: 1.7 Ang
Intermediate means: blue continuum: 74.8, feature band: 68.5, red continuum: 75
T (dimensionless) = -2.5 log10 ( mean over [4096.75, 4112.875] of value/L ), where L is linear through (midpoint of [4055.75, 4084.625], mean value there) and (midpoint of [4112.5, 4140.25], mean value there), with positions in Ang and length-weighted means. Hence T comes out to 0.133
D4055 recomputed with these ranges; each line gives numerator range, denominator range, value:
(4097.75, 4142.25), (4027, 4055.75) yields 1.01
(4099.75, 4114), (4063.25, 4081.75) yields 0.93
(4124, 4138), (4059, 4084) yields 1.04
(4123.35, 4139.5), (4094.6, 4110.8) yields 1.16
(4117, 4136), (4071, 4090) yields 1.03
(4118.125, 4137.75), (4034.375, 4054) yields 1.04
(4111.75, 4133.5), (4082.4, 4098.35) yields 1.06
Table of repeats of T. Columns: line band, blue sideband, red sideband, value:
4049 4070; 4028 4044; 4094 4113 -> -0.05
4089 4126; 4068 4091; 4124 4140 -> 0.06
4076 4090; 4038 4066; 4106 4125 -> 0.00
